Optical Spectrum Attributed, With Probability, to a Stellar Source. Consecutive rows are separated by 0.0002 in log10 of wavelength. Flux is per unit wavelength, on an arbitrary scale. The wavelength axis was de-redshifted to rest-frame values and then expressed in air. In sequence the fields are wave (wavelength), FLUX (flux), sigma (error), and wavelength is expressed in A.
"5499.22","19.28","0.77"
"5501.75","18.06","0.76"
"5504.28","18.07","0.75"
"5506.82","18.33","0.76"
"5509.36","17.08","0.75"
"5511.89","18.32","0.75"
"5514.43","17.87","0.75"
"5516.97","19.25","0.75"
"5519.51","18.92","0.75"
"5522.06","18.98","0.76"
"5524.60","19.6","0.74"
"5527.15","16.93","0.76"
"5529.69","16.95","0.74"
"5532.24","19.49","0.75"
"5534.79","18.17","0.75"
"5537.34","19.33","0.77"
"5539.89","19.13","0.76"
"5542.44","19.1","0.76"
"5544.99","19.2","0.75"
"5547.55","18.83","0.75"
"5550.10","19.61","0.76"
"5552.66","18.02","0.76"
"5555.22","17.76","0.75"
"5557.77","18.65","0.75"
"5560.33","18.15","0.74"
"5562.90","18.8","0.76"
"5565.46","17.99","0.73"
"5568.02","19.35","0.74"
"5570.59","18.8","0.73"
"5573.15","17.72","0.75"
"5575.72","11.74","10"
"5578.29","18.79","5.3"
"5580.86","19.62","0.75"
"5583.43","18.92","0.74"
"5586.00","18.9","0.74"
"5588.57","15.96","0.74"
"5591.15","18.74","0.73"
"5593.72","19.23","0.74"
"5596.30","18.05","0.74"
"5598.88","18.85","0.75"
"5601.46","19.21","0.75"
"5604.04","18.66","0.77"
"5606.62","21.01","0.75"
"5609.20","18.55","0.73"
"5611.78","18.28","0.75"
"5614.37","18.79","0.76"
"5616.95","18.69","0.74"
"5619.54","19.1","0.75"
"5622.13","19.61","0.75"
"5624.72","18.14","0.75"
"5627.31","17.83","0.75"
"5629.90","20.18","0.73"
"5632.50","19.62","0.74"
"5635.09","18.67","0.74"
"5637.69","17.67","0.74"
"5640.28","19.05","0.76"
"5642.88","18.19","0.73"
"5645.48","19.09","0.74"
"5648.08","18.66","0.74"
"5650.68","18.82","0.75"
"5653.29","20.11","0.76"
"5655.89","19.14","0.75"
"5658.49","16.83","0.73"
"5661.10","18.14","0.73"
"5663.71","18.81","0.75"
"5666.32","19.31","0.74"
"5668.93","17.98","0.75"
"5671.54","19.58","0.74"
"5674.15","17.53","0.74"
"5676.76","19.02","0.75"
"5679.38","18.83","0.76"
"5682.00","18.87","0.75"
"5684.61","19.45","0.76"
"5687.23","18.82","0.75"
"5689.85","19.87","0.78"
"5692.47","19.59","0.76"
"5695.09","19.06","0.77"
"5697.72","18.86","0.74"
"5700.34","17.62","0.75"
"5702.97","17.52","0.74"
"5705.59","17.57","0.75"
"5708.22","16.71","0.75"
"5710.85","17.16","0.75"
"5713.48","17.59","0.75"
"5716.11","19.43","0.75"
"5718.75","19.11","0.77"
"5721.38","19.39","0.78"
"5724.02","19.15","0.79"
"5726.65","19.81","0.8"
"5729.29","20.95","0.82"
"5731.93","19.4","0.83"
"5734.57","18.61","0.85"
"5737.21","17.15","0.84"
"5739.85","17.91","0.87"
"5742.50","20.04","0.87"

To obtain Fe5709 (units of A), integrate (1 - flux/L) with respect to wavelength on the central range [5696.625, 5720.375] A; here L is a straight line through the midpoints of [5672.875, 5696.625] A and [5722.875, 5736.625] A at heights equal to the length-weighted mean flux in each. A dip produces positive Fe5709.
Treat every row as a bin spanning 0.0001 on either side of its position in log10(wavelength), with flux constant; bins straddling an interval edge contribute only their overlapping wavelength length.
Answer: 1.6 A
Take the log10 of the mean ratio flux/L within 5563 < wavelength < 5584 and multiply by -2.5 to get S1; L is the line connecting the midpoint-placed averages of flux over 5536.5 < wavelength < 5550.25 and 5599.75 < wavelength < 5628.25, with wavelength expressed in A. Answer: 0.069 mag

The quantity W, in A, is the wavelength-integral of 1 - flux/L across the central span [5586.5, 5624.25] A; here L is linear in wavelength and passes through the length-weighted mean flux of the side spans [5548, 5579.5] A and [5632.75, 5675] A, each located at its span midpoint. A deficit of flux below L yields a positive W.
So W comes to -1.0 A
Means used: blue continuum 18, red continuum 18.6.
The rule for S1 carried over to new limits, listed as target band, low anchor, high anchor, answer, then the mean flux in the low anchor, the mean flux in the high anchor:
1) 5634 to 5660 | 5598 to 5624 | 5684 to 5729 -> 0.02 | 19.1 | 18.7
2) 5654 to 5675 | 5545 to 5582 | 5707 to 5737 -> 0.00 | 18.2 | 18.8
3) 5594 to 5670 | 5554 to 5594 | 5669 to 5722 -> -0.03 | 18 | 18.6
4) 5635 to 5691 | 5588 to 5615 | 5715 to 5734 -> 0.02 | 18.7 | 19.6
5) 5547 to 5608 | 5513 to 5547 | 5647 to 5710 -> 0.02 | 18.7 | 18.6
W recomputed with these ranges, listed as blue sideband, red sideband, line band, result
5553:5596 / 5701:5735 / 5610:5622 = -0.4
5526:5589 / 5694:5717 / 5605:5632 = -1.4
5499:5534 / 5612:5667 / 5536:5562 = -0.5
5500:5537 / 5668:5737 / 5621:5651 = -0.3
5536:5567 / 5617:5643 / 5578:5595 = 0.2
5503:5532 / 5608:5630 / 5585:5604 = 0.2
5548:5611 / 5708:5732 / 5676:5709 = 0.4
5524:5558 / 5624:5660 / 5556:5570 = 0.0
